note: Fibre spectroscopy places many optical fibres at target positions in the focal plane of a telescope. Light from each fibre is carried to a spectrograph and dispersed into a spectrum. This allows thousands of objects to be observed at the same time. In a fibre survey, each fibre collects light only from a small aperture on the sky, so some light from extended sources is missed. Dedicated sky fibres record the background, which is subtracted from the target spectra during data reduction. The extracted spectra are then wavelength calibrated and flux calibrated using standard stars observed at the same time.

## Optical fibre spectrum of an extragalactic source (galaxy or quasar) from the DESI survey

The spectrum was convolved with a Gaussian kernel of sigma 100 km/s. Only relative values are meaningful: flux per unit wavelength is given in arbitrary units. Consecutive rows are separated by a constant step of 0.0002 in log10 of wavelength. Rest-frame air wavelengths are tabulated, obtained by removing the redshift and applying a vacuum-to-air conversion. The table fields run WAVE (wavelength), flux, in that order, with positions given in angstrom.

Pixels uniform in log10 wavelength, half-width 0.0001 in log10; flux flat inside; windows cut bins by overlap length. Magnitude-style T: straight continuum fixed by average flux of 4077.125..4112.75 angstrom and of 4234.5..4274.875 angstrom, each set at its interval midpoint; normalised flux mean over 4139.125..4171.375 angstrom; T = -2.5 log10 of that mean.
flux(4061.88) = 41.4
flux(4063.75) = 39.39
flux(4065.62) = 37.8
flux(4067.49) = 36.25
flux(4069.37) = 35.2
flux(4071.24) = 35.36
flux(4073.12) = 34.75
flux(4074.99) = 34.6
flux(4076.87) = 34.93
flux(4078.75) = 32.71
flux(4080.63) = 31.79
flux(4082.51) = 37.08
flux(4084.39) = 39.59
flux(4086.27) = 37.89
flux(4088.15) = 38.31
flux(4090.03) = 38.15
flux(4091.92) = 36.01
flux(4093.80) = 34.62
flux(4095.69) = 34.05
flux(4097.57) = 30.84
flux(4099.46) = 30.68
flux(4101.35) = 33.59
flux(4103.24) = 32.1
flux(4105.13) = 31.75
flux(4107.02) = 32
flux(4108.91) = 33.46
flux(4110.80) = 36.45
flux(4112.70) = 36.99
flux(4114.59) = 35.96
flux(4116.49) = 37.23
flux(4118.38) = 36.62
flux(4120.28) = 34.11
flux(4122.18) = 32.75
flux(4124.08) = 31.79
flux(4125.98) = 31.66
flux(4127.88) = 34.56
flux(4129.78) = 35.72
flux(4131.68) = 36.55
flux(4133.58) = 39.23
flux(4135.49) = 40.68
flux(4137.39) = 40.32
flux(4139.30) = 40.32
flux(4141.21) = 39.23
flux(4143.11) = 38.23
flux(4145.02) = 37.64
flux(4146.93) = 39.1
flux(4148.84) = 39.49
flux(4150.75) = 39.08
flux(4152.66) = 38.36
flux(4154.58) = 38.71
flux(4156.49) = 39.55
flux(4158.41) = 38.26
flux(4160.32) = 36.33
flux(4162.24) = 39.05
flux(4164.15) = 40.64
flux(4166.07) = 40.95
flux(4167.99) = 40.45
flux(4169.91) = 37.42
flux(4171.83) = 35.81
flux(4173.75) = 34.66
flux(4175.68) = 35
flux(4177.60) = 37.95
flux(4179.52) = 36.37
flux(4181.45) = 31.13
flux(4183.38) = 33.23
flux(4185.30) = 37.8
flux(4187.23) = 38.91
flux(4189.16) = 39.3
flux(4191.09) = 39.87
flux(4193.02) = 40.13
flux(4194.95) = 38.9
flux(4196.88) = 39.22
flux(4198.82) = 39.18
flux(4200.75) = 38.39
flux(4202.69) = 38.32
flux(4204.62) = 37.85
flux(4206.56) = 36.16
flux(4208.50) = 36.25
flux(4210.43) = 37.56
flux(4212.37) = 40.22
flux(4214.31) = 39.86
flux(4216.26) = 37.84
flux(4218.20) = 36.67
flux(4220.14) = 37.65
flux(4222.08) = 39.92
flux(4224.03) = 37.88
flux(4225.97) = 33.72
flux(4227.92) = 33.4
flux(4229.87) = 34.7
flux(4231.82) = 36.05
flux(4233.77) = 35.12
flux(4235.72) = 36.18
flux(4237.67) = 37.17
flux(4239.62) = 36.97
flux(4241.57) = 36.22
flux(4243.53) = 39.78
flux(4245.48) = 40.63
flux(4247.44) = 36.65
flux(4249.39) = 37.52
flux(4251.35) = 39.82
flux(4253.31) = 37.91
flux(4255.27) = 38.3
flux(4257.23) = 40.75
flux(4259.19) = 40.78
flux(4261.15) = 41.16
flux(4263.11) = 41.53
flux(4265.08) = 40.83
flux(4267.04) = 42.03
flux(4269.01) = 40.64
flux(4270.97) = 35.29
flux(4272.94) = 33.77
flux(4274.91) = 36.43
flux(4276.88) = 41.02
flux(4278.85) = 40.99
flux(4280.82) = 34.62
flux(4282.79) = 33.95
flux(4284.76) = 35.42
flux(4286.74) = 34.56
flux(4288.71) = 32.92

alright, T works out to -0.08 mag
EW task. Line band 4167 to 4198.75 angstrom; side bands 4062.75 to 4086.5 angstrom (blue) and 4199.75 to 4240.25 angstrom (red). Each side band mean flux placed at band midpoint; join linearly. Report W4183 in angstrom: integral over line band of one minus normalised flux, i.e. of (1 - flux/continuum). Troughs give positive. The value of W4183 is -0.5 angstrom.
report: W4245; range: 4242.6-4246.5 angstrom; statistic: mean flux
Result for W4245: 40.2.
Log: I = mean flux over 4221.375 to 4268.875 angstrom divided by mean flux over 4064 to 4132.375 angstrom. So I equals 1.09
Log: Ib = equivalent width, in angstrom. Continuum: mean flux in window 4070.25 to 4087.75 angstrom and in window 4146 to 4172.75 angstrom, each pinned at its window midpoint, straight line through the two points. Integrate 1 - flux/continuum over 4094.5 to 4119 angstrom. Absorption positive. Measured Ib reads 1.8 angstrom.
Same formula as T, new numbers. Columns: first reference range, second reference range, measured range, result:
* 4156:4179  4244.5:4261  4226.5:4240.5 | 0.097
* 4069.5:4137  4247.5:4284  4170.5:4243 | 0.008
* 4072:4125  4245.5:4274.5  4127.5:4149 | -0.080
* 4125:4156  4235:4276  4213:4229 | 0.037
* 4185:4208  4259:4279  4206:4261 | 0.039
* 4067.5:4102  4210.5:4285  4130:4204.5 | -0.051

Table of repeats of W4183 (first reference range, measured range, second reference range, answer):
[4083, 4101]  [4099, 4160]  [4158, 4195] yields 0.2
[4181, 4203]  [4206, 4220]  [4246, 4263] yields 0.2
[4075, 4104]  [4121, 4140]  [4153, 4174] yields 0.3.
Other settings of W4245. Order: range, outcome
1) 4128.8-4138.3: 38.5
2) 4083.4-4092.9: 38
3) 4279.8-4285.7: 34.7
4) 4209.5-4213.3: 38.9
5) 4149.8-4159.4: 38.8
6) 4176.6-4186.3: 35.3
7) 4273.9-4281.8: 38.2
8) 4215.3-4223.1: 38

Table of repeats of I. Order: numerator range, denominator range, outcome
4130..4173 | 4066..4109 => 1.12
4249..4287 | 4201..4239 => 1.04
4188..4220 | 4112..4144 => 1.05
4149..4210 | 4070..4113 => 1.09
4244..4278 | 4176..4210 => 1.04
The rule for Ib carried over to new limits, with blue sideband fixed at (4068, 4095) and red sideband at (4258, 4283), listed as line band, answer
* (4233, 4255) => 0.43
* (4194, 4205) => -0.29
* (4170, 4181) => 0.43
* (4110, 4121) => 0.02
